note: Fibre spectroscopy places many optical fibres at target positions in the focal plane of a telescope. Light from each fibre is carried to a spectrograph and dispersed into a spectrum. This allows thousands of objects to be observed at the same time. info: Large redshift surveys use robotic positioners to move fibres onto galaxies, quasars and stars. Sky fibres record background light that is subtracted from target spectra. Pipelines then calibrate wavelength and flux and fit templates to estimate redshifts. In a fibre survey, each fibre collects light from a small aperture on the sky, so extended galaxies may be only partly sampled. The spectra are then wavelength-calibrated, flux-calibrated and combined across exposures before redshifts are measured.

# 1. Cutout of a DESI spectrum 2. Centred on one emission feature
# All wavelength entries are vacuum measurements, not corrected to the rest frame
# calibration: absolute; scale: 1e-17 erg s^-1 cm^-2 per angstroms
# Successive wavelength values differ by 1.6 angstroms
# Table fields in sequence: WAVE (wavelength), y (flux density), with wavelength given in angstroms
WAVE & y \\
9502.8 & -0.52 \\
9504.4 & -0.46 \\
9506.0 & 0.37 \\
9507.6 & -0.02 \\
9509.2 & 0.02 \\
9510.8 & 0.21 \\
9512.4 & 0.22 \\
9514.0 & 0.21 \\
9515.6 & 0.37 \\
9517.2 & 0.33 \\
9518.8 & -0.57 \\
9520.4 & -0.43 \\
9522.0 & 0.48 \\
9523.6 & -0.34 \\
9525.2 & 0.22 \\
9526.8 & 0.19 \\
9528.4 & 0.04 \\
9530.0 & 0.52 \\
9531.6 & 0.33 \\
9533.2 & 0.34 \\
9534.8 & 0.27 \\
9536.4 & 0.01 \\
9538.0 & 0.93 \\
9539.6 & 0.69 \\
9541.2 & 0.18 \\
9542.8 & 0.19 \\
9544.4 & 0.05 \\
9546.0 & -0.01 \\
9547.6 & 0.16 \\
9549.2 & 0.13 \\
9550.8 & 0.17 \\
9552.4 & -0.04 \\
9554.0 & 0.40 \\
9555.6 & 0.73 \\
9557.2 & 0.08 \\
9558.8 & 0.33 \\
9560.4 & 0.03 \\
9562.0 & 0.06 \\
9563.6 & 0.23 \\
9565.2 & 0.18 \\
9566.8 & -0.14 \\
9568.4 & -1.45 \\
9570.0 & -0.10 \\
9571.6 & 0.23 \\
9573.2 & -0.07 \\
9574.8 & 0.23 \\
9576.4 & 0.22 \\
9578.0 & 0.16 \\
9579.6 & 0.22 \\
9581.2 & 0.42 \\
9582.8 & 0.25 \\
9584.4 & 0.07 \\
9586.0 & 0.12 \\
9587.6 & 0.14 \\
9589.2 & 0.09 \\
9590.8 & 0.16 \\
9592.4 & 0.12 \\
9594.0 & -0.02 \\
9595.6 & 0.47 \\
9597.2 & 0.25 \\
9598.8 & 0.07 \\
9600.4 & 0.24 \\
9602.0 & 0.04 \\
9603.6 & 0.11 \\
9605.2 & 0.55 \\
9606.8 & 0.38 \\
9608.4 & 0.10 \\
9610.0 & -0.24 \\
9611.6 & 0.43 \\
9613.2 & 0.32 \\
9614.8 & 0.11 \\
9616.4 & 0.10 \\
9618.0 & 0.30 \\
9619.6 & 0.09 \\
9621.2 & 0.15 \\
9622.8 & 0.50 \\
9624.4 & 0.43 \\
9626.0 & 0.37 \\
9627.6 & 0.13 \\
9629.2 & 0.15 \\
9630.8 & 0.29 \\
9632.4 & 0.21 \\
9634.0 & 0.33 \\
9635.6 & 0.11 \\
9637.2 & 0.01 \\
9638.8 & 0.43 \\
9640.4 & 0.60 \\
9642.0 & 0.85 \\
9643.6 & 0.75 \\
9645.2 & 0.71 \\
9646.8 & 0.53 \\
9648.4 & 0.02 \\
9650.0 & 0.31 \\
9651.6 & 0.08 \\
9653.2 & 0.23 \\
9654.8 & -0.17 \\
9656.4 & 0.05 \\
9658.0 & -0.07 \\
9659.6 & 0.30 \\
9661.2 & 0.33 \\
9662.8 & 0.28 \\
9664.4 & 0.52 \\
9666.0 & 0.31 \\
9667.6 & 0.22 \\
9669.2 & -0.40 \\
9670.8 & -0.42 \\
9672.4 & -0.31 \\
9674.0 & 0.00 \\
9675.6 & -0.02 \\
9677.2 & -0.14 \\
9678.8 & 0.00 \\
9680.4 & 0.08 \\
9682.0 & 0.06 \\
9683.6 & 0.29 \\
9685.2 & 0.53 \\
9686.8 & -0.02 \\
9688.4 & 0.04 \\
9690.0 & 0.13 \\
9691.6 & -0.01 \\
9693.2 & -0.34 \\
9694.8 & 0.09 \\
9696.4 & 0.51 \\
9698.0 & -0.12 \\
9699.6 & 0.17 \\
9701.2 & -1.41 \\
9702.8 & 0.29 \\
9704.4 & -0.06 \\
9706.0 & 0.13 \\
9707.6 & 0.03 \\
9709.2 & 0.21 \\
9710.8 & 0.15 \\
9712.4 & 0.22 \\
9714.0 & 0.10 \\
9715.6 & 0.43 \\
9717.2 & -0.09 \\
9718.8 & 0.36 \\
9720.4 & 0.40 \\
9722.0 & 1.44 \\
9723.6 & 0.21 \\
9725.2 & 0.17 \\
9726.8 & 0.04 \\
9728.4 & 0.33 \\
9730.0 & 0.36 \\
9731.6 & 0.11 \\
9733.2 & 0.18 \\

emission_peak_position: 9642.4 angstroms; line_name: H-beta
